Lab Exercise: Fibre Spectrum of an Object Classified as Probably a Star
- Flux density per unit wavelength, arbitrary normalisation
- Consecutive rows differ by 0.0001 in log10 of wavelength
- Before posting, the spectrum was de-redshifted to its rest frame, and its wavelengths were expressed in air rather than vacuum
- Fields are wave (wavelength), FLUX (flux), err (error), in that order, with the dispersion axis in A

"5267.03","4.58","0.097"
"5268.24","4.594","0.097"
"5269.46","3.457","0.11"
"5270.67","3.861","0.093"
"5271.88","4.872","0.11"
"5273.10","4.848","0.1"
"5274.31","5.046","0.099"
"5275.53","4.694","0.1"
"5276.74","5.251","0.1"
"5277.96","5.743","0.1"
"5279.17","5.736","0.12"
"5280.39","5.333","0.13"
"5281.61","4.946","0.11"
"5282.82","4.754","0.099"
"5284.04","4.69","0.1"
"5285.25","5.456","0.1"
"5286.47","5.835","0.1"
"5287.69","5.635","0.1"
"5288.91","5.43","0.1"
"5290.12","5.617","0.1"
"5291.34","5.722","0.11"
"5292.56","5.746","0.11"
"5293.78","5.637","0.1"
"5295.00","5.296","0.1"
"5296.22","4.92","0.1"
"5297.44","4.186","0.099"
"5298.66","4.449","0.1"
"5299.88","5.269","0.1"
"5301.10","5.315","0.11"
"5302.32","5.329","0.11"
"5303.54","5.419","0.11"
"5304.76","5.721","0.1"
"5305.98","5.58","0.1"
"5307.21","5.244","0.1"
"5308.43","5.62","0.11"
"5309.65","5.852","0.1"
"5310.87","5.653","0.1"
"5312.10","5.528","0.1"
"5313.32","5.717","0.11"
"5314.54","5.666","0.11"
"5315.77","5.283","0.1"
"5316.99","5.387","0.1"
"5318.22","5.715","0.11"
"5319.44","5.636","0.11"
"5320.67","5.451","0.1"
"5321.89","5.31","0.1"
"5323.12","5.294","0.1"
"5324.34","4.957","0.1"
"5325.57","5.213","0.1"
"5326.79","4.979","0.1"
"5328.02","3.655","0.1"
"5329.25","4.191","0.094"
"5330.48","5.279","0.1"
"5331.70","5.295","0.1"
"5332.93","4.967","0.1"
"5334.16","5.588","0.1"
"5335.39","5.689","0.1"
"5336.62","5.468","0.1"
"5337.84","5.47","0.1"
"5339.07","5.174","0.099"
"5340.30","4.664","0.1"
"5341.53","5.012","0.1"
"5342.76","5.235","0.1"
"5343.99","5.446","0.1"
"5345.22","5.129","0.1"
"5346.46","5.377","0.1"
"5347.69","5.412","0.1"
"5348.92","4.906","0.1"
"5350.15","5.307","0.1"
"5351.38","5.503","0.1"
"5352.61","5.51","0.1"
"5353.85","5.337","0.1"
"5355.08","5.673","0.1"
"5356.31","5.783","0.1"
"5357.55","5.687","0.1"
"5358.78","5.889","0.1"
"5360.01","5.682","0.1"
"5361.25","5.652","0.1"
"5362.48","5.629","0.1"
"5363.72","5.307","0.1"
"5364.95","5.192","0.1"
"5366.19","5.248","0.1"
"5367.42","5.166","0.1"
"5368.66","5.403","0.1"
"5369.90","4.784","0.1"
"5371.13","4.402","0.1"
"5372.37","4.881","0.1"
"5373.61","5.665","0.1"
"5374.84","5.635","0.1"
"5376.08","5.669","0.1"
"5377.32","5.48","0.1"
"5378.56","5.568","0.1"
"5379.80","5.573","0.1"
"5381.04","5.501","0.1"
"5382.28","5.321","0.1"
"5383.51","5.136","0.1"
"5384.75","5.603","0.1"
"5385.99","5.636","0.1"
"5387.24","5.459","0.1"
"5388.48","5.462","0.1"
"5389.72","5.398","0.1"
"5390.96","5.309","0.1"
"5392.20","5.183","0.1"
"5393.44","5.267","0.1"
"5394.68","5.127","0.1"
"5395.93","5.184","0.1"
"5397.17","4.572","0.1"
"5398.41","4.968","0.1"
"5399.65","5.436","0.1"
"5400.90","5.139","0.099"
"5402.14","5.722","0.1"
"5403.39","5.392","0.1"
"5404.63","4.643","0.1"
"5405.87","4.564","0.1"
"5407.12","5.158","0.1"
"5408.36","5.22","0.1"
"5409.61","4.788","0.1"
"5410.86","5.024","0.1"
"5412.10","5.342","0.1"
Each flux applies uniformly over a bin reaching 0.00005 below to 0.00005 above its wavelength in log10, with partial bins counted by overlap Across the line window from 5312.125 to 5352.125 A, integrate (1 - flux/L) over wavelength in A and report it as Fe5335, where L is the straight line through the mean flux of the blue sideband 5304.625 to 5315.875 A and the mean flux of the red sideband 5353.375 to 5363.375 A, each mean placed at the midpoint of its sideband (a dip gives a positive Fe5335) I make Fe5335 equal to 2.8 A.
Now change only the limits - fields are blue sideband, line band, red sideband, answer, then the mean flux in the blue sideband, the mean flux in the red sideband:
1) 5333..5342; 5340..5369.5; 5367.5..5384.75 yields -0.49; 5.28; 5.32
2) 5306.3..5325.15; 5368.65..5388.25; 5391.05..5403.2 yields -0.38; 5.48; 5.19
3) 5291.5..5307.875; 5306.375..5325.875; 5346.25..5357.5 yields -0.61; 5.25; 5.44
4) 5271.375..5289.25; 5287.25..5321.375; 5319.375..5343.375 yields -1.72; 5.21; 5.12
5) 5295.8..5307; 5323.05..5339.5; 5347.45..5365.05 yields 0.81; 5.14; 5.51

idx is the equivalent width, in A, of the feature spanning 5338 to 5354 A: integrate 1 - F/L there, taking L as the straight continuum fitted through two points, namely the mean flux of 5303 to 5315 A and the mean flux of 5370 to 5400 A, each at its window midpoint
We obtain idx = 0.6 A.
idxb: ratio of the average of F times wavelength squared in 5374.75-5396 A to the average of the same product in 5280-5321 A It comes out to 1.04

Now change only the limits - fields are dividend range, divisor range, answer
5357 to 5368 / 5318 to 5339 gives 1.08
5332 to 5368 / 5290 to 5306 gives 1.04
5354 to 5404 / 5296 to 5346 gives 1.05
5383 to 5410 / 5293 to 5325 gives 1.00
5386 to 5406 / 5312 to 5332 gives 1.03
